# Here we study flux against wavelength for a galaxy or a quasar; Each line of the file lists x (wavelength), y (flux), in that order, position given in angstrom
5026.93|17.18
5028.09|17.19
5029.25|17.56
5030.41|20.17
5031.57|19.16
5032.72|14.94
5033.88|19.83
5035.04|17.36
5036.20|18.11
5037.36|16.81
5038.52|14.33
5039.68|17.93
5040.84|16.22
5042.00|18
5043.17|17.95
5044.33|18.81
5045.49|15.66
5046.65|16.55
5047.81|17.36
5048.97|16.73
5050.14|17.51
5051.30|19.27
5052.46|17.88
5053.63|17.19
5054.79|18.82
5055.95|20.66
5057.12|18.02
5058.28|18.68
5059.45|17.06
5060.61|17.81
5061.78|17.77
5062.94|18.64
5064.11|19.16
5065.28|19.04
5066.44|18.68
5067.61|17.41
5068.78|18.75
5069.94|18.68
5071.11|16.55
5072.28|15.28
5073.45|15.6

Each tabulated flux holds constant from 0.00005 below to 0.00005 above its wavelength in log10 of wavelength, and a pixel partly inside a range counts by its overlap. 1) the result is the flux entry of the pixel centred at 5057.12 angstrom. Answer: 18.02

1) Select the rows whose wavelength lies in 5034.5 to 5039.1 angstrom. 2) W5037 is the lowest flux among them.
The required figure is 14.33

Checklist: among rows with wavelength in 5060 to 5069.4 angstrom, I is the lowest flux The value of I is 17.41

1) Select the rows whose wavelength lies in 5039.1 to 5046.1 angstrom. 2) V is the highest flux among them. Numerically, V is 18.81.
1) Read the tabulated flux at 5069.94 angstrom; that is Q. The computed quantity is 18.68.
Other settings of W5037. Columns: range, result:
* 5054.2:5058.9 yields 18.02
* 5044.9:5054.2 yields 15.66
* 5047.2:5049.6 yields 16.73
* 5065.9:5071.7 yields 16.55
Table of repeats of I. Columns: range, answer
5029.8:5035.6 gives 14.94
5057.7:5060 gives 17.06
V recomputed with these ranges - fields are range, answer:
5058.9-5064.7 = 19.16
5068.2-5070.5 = 18.75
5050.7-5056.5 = 20.66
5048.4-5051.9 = 19.27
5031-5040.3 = 19.83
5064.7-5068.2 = 19.04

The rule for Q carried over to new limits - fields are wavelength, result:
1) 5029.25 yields 17.56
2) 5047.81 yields 17.36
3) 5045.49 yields 15.66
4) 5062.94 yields 18.64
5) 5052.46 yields 17.88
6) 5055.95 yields 20.66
